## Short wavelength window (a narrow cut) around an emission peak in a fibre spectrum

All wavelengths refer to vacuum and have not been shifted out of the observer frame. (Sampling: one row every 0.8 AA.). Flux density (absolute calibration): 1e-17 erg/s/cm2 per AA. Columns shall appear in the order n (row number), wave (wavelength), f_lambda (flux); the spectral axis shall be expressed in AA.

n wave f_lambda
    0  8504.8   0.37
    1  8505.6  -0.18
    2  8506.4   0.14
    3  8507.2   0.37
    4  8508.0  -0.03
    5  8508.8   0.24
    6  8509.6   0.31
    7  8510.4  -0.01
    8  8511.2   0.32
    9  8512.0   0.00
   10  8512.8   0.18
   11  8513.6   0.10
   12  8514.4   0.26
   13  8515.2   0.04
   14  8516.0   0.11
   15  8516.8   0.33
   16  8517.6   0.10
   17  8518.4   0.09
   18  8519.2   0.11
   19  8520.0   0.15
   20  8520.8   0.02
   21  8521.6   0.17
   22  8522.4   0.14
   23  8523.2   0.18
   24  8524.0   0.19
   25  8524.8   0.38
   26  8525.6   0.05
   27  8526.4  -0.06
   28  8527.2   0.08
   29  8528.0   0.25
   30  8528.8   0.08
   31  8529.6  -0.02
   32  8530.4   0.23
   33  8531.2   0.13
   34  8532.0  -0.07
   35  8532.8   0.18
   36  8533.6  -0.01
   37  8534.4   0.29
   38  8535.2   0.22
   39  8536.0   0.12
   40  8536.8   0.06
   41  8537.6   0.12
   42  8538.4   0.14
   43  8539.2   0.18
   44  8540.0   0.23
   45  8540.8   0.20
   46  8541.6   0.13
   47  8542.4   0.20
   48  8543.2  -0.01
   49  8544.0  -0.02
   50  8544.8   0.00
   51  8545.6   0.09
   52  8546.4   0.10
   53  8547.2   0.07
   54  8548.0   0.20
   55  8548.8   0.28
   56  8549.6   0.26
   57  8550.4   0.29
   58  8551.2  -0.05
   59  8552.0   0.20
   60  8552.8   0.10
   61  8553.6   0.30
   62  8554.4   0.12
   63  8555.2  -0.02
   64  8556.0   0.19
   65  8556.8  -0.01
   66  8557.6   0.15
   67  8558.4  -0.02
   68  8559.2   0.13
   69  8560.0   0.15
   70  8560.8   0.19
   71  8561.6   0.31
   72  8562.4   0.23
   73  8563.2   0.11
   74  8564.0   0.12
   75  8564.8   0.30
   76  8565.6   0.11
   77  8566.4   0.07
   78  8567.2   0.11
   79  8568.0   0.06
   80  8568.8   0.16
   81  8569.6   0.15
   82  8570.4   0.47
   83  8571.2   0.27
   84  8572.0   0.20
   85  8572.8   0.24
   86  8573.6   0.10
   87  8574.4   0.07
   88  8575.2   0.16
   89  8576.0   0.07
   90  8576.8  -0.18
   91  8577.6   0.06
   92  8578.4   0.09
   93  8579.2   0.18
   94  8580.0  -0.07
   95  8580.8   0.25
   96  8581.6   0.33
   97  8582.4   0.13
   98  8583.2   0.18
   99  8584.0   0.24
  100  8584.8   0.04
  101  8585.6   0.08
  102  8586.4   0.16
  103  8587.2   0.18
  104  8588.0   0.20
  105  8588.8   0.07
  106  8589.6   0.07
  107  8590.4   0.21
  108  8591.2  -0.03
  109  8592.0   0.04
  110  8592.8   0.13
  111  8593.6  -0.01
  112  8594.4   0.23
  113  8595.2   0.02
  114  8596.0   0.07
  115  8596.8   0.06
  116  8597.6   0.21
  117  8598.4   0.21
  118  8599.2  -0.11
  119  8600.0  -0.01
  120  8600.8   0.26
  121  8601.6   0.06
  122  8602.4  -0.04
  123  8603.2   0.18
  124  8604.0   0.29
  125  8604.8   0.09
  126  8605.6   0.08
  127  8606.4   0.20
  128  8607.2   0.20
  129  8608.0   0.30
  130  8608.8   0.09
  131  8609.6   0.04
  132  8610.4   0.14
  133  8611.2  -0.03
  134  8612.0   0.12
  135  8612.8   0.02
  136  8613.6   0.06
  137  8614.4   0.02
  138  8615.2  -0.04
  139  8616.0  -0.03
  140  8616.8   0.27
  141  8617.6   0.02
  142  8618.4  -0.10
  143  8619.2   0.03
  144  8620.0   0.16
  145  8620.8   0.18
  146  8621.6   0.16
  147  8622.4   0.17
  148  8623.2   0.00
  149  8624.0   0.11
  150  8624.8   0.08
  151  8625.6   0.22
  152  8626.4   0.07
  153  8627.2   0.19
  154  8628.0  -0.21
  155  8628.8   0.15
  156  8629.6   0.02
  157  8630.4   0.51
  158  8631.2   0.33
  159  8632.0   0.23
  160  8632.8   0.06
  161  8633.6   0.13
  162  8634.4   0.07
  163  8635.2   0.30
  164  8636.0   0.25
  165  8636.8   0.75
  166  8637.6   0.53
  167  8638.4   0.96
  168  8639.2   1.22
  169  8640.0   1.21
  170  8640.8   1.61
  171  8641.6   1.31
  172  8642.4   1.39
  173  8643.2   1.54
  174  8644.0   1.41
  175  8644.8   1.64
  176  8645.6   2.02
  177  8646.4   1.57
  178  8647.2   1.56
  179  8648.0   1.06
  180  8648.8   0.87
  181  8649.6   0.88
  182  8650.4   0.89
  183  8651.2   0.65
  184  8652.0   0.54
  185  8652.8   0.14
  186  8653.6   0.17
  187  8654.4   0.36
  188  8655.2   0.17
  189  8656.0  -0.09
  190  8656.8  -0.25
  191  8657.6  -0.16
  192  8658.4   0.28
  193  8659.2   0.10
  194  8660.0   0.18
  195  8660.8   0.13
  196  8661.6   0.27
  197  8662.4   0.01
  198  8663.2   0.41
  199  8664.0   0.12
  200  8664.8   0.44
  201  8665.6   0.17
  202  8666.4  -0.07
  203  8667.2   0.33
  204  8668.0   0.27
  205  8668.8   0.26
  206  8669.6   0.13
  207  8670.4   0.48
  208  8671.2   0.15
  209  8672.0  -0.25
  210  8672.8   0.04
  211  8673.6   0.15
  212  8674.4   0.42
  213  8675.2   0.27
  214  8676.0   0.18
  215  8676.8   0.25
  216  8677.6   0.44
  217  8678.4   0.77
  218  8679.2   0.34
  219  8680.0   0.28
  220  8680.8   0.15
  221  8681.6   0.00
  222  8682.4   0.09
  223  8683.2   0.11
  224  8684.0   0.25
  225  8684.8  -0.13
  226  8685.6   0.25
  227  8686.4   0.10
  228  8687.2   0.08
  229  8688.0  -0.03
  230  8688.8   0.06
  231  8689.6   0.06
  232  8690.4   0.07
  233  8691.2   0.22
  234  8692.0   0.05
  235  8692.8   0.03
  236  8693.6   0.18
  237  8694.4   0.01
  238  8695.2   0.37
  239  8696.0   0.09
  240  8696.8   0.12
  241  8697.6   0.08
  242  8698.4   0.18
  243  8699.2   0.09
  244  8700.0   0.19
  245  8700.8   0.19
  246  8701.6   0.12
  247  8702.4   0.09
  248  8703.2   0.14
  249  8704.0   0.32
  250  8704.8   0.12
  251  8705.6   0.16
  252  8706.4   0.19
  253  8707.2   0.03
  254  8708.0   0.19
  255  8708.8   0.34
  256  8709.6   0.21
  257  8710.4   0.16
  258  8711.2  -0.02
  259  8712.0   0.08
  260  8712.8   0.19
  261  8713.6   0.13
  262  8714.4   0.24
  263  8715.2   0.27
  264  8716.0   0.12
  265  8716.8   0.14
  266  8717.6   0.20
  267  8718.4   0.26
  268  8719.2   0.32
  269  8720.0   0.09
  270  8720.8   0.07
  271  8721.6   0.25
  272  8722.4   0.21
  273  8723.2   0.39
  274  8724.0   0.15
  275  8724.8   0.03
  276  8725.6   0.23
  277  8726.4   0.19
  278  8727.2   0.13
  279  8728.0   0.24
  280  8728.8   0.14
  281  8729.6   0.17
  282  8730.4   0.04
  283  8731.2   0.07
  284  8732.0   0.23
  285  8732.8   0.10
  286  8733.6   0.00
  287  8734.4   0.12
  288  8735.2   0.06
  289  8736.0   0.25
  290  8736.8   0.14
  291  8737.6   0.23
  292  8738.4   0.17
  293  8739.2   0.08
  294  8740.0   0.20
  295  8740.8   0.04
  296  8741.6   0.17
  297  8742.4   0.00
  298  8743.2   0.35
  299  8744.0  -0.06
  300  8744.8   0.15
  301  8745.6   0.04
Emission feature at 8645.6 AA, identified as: [O II] 3727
